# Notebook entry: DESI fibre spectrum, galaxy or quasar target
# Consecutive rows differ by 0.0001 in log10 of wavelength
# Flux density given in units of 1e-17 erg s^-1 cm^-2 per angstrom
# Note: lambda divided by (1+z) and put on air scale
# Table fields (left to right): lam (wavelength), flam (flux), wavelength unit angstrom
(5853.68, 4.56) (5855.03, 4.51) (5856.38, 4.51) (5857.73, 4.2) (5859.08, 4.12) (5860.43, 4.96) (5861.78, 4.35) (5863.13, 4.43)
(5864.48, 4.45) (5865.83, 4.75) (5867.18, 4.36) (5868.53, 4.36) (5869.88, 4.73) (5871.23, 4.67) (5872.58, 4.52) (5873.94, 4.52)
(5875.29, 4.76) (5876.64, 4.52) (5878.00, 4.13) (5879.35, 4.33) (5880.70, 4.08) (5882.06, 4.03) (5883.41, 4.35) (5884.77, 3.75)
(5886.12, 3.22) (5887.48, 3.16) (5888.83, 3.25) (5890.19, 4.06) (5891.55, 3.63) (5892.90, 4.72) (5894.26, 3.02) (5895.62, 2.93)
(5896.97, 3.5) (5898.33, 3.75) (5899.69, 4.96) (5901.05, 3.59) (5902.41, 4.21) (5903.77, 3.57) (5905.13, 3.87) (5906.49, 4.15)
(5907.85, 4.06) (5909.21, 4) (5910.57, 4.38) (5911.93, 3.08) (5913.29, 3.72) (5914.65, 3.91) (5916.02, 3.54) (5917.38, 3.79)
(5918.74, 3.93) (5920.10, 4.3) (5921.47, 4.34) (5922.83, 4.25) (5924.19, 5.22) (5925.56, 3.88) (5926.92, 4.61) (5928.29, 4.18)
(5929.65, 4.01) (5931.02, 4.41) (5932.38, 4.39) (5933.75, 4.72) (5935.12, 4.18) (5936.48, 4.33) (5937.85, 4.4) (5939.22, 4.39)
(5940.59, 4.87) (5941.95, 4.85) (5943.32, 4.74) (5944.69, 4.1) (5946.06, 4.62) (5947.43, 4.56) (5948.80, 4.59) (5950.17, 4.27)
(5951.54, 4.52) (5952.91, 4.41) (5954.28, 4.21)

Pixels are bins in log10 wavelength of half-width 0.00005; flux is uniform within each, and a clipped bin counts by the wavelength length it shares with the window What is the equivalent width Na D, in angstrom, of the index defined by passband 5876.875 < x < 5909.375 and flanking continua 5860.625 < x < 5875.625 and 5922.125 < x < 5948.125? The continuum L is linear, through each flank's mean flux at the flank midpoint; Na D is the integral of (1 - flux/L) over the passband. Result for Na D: 4.8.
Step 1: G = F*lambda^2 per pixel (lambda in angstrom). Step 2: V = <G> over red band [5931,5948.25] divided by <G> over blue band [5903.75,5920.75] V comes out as 1.17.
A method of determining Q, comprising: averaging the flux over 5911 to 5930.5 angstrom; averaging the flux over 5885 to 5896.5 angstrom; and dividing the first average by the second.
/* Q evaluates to 1.2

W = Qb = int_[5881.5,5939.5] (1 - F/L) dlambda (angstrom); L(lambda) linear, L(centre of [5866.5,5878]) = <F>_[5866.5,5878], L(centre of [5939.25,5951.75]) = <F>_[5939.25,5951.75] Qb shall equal 7.1 angstrom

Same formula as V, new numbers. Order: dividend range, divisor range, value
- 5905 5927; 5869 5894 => 1.00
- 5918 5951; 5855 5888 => 1.05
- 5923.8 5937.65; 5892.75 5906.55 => 1.17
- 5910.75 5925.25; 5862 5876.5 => 0.90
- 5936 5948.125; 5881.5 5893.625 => 1.22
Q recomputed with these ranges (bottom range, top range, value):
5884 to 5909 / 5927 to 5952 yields 1.19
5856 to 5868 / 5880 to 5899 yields 0.83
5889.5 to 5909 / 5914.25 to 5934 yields 1.09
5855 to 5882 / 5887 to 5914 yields 0.85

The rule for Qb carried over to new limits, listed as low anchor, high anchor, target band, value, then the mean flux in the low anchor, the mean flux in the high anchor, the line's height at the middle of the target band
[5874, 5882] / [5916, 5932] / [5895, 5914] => 2.0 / 4.35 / 4.24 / 4.29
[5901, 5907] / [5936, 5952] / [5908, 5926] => 0.3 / 3.9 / 4.52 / 4.1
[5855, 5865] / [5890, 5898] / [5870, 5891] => -0.8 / 4.43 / 3.62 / 3.95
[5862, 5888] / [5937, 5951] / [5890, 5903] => 1.6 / 4.28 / 4.53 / 4.36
